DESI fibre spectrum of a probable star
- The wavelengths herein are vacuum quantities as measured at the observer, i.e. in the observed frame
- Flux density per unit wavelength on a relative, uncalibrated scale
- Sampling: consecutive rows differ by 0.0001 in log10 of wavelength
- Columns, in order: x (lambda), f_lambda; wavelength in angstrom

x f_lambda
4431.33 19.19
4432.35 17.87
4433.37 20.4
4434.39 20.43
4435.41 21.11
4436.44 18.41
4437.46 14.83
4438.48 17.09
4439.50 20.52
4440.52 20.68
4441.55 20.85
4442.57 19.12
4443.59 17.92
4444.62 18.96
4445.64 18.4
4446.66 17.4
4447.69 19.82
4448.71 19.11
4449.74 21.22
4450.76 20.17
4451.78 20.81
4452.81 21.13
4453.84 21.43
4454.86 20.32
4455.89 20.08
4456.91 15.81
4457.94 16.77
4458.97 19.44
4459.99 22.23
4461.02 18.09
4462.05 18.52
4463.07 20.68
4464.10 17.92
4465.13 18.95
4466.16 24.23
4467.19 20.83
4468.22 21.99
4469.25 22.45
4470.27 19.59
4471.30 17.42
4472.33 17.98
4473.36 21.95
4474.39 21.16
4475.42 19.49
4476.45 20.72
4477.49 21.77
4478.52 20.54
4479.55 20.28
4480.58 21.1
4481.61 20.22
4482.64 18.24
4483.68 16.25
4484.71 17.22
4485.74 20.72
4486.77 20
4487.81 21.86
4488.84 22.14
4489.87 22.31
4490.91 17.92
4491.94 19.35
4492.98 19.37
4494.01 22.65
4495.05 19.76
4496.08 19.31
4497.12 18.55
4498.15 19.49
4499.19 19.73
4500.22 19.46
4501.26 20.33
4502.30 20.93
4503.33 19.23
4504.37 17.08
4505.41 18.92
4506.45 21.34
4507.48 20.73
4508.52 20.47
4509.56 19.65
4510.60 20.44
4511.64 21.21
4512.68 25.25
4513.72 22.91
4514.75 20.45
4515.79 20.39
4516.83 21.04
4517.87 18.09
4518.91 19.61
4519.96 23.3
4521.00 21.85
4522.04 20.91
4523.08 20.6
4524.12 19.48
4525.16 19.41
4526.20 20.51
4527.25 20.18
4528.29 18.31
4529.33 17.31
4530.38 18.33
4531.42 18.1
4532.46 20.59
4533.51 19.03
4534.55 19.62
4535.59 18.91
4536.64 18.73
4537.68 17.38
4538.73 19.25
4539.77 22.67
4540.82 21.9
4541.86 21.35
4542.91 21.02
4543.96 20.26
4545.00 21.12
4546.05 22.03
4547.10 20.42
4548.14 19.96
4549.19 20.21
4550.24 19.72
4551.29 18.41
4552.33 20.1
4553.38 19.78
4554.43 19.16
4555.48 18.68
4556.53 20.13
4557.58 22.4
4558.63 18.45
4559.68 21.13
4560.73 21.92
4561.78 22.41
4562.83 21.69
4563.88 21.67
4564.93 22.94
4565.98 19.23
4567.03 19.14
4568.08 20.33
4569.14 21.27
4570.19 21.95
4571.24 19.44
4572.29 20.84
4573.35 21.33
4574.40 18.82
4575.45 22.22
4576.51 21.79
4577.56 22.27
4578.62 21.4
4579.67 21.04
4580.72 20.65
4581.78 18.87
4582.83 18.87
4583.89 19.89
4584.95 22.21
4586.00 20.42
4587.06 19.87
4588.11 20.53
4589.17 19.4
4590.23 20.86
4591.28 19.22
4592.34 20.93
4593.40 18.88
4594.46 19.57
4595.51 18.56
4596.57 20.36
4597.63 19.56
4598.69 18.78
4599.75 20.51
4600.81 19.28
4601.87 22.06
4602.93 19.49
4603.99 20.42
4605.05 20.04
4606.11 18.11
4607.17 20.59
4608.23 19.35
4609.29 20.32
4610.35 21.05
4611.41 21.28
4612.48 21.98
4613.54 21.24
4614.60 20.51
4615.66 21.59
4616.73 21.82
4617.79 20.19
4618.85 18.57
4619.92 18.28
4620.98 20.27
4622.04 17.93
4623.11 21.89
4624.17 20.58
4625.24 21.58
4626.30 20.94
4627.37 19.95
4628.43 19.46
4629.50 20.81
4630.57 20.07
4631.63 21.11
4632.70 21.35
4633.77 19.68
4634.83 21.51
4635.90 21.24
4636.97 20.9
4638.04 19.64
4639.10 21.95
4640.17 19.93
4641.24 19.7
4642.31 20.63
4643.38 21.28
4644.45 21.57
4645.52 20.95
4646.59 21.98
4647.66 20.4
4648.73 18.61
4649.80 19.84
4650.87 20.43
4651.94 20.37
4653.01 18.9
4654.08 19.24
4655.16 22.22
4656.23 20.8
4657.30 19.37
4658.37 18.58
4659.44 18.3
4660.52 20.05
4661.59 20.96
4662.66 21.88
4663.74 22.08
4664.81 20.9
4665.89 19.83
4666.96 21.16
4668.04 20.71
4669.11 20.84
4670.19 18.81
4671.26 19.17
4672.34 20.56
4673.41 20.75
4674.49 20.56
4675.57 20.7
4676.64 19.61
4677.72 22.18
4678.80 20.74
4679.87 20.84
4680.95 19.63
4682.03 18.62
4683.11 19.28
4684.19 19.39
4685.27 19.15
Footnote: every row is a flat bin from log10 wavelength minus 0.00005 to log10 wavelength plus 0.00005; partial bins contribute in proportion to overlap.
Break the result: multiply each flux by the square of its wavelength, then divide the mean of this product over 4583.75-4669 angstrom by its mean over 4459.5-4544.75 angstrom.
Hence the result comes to 1.1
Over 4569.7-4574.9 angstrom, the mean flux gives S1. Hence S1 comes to 20.5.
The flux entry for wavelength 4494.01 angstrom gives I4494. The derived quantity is 22.65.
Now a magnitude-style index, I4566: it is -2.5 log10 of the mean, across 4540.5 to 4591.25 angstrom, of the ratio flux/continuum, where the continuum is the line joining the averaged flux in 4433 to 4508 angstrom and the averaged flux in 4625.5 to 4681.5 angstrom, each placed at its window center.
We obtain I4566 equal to -0.02 mag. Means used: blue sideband 19.8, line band 20.6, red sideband 20.5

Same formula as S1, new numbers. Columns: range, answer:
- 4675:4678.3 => 20.8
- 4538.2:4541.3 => 21.2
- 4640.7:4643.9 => 20.5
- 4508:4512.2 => 20.5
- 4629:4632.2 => 20.7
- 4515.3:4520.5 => 20.5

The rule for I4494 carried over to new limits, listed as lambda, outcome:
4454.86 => 20.32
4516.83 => 21.04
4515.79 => 20.39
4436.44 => 18.41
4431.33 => 19.19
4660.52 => 20.05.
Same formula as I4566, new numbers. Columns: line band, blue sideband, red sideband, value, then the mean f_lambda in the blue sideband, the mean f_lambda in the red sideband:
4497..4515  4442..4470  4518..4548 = -0.02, 19.8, 20.1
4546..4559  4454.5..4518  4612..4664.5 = 0.02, 20.1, 20.5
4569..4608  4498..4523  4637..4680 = 0.01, 20.5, 20.4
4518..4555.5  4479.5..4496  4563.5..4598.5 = 0.01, 19.9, 20.4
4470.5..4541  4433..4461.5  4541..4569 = 0.00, 19.4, 20.6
